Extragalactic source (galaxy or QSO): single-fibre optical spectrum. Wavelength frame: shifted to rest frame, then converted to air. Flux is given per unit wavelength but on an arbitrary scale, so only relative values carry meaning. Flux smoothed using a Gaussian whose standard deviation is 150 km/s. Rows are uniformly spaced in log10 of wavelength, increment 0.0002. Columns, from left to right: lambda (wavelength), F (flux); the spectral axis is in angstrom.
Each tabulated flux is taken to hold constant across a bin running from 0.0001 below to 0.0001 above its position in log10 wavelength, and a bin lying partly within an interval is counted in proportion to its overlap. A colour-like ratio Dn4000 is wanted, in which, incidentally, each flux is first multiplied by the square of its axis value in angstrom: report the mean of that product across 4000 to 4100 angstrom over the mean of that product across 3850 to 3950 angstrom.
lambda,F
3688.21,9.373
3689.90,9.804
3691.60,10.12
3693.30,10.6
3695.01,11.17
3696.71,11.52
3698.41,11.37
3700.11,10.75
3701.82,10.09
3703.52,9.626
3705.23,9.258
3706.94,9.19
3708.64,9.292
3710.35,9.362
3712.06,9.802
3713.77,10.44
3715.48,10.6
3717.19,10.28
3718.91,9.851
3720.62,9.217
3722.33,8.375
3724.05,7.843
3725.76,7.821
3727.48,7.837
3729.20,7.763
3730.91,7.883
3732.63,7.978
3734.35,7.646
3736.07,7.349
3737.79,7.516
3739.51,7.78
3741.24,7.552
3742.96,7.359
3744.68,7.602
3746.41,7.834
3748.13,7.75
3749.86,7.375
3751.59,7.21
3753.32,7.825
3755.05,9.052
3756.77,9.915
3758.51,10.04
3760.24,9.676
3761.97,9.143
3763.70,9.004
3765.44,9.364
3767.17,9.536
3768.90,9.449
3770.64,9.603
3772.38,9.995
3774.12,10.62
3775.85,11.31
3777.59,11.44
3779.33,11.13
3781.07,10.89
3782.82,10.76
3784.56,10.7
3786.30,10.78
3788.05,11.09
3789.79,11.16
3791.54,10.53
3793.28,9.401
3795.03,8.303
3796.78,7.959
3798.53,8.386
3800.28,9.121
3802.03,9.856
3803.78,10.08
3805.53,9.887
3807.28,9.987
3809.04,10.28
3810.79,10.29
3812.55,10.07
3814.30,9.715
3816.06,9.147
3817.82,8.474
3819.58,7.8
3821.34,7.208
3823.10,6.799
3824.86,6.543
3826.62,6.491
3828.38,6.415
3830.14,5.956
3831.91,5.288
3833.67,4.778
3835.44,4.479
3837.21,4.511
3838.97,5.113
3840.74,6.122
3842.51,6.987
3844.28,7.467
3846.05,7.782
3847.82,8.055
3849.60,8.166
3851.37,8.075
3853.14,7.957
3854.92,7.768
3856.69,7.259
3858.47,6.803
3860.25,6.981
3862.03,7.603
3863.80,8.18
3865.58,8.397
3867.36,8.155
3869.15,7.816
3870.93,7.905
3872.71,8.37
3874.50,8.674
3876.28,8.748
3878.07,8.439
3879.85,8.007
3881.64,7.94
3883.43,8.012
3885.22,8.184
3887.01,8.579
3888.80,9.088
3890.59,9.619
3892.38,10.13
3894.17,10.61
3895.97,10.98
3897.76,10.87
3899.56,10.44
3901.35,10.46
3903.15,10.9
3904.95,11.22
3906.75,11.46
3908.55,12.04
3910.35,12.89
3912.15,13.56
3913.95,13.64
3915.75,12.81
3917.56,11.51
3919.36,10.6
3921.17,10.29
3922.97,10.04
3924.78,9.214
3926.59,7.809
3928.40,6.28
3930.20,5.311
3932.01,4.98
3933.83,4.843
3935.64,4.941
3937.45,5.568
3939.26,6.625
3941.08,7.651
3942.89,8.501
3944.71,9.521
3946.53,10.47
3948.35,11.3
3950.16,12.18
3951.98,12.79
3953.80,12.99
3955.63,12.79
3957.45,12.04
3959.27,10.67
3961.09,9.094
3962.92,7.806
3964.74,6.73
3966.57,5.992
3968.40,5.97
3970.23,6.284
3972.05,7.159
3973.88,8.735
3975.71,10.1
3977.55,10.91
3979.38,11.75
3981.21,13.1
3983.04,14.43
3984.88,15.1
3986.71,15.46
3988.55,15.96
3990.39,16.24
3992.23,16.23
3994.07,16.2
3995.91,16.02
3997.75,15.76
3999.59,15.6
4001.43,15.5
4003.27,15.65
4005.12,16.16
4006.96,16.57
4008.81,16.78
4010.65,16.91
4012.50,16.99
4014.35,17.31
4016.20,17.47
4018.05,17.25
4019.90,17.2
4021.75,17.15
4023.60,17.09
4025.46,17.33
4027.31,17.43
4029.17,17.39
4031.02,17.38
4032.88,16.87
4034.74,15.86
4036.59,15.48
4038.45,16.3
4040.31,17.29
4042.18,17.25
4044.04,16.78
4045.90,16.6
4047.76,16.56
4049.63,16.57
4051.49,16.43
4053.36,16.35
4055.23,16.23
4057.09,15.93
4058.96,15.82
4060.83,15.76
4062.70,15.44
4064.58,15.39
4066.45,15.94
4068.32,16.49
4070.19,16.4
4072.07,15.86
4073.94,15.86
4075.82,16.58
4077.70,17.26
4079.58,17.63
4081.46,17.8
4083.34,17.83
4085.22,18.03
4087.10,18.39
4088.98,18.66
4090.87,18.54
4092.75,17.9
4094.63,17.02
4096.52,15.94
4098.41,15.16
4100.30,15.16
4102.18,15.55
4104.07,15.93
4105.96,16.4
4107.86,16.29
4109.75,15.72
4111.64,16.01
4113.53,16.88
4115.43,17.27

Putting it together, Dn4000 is 2.0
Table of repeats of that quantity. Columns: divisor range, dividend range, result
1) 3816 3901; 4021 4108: 2.37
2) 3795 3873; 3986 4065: 2.35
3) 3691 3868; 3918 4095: 1.80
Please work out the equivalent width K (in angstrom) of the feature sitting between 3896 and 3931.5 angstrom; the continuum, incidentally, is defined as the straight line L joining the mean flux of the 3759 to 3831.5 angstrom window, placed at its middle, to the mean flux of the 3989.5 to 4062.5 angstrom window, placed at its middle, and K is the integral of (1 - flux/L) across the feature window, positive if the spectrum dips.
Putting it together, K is 6.7 angstrom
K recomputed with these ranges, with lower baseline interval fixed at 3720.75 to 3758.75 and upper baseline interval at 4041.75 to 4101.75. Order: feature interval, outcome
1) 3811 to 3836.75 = 7.6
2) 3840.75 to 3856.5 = 4.6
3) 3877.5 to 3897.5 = 4.6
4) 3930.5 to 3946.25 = 7.8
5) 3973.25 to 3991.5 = 1.3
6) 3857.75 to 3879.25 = 6.3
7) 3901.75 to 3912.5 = 0.4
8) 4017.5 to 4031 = -1.6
